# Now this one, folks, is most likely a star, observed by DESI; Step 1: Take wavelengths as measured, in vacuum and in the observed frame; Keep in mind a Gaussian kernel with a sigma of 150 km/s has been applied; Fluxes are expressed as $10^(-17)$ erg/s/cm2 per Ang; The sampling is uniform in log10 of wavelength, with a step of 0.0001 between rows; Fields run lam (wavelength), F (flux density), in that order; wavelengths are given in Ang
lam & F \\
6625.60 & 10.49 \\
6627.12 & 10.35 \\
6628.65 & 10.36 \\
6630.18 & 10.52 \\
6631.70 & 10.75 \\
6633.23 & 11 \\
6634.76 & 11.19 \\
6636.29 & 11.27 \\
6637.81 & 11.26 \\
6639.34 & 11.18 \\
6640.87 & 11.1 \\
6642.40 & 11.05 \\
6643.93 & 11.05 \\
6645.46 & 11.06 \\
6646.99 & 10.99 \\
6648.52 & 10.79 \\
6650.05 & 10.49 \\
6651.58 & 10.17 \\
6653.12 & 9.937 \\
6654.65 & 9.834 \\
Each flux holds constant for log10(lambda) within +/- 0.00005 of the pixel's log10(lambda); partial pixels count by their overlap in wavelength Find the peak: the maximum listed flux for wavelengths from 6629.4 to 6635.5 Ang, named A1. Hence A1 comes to 11.19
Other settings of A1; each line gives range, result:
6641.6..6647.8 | 11.06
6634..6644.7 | 11.27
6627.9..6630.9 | 10.52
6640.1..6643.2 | 11.1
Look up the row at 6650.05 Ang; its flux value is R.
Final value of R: 10.49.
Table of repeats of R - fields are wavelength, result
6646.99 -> 10.99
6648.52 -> 10.79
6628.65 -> 10.36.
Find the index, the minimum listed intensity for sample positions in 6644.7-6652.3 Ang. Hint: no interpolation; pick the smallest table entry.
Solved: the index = 10.17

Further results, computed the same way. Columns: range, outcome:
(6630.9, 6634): 10.75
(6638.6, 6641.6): 11.1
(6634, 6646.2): 11.05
